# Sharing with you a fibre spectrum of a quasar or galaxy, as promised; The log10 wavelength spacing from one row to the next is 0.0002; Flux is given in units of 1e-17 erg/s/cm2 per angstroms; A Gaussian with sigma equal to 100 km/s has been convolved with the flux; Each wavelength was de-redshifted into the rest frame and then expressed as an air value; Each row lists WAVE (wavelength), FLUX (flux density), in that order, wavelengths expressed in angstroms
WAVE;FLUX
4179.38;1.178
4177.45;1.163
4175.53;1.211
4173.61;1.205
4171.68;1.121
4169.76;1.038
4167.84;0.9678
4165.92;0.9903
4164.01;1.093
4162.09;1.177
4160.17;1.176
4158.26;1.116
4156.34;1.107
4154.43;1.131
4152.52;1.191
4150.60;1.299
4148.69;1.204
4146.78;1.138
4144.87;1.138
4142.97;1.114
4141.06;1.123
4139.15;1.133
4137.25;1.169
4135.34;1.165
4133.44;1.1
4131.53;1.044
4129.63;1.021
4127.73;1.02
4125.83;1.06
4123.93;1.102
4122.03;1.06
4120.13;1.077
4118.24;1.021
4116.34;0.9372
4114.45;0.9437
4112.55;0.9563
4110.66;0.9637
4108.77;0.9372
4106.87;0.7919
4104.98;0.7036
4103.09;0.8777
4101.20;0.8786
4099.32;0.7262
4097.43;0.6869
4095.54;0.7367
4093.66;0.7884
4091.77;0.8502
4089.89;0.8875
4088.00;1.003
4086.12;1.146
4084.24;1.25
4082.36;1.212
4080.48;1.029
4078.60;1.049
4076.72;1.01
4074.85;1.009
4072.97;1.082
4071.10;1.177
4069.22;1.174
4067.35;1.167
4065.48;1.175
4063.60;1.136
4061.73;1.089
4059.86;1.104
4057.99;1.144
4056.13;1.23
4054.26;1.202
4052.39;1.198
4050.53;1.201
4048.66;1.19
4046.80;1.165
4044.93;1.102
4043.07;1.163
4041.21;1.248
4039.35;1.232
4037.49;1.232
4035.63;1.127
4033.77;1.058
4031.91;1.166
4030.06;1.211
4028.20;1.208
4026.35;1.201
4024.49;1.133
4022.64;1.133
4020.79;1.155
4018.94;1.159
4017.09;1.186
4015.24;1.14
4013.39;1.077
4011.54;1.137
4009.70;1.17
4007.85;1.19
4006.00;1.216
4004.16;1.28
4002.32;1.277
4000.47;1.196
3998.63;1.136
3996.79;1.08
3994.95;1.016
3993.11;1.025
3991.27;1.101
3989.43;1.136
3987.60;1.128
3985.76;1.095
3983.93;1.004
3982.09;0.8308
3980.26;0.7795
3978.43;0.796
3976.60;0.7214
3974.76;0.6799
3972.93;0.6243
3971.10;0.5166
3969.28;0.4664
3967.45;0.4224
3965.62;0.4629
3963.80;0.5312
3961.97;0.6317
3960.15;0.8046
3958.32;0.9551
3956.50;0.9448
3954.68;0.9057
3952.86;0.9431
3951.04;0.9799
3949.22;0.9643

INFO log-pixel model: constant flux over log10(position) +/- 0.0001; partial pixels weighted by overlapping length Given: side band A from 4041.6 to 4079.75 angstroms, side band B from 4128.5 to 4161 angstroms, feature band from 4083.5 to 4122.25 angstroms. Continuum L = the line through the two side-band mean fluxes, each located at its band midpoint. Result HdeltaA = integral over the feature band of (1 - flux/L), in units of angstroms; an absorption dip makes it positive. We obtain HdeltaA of 7.8 angstroms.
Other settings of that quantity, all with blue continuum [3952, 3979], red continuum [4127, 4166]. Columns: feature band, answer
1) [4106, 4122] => 1.39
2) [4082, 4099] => 0.99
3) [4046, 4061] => -4.54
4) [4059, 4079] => -3.53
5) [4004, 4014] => -4.73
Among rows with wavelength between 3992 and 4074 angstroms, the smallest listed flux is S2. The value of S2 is 1.016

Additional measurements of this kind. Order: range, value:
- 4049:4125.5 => 0.6869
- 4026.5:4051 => 1.058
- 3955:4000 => 0.4224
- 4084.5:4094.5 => 0.7884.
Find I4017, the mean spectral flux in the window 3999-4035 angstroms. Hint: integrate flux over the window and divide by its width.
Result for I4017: 1.17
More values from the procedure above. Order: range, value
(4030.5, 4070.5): 1.17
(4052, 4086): 1.13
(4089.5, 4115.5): 0.837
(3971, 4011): 1.01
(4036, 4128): 1.04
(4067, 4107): 0.966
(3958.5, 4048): 1.01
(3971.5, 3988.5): 0.84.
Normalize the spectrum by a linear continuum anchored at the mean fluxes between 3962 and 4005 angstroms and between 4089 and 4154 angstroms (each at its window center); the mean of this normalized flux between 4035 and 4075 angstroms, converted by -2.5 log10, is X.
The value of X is -0.23 mag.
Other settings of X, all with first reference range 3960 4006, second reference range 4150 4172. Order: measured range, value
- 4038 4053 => -0.23 mag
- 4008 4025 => -0.24 mag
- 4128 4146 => -0.03 mag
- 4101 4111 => 0.22 mag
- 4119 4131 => 0.01 mag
